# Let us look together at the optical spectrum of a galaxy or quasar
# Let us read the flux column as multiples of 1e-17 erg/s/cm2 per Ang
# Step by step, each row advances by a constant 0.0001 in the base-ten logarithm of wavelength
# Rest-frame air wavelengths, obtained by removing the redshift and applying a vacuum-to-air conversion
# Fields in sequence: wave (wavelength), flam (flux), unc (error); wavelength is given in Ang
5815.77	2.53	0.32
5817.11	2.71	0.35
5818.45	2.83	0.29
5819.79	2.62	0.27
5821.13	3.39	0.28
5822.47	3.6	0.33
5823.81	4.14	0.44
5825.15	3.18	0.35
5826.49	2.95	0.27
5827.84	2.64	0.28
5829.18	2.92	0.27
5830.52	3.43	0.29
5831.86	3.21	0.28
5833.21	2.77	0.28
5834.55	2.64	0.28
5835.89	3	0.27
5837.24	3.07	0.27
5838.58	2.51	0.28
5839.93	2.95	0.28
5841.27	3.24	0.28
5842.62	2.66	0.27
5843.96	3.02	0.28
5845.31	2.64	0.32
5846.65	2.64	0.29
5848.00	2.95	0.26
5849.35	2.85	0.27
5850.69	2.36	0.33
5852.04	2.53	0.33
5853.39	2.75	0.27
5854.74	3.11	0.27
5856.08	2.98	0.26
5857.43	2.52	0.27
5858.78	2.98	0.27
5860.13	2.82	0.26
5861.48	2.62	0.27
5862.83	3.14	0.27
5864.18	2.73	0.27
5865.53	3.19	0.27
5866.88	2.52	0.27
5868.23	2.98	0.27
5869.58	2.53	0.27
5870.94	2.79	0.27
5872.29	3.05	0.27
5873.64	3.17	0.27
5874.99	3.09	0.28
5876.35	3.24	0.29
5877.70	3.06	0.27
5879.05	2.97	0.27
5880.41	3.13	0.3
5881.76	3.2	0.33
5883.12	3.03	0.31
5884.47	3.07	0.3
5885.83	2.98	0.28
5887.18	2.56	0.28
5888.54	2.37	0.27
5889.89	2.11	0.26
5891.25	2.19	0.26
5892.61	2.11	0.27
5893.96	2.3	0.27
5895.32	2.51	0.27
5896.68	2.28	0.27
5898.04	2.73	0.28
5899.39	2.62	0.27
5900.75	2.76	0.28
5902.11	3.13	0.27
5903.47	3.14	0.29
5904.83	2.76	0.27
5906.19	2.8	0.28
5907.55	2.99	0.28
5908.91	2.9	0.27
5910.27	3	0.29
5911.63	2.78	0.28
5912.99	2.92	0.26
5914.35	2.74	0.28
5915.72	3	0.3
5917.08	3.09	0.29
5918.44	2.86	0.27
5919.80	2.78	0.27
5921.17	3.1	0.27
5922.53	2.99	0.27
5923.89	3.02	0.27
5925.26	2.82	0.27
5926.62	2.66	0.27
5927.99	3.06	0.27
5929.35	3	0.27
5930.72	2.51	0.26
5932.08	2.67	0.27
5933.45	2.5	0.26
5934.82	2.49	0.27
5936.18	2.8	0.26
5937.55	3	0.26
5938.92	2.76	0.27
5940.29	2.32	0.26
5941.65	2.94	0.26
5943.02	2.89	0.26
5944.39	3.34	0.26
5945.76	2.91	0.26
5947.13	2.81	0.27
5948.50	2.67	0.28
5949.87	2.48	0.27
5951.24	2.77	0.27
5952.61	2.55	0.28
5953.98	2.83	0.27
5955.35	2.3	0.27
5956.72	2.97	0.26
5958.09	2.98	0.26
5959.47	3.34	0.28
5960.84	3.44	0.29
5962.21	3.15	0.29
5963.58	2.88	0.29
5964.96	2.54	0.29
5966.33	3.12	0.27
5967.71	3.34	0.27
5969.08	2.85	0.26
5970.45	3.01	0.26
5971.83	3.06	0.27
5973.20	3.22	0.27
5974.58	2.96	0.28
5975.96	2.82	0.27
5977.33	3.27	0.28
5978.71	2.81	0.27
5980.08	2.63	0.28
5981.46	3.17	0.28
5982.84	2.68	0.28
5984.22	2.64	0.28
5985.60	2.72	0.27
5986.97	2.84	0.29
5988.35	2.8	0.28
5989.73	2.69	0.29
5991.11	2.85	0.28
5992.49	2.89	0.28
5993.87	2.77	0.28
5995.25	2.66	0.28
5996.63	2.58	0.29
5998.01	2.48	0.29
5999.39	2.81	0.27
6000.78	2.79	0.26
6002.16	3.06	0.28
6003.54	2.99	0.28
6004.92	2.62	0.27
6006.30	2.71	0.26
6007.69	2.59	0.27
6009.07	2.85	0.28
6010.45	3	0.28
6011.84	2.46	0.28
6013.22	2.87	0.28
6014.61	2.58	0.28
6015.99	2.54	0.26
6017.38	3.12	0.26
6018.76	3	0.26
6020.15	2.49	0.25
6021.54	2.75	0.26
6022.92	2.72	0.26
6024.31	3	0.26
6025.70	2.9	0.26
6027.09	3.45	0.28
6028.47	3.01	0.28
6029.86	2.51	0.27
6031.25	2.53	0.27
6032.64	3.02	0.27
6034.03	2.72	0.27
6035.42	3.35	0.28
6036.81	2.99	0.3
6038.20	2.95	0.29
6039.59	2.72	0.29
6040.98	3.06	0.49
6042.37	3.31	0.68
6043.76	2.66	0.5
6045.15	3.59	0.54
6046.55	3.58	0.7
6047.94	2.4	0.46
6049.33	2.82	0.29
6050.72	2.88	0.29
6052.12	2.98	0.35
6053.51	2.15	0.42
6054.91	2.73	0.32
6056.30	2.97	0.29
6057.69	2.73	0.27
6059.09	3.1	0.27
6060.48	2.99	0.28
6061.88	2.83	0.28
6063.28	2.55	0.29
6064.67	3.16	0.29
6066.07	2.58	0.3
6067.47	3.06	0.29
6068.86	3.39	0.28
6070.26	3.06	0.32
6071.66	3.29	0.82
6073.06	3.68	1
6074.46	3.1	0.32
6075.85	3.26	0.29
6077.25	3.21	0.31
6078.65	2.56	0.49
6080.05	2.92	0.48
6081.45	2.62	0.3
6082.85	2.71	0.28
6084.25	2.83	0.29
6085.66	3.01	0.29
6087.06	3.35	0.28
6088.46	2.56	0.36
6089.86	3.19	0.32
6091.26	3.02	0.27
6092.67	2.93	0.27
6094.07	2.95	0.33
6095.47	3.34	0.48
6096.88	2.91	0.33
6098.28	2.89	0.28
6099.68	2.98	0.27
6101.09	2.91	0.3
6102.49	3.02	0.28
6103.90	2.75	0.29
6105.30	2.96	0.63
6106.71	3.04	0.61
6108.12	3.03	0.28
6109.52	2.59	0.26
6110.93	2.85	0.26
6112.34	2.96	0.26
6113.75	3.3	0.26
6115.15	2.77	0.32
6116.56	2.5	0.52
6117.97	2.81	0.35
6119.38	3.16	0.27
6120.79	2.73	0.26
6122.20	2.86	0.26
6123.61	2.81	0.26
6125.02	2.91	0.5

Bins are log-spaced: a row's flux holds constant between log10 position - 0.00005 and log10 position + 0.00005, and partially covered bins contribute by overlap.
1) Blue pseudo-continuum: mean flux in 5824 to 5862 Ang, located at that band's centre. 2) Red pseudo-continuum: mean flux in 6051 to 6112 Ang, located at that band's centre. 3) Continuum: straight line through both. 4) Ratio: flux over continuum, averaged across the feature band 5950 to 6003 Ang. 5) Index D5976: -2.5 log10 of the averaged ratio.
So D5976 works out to 0.02 mag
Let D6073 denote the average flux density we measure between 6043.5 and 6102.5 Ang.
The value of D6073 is 2.97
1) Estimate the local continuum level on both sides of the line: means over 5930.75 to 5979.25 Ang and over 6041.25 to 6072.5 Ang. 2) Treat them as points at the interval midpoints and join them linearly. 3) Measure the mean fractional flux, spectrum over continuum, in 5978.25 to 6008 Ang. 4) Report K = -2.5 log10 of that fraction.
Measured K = 0.05 mag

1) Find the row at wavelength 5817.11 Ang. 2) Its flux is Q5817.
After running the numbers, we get 2.71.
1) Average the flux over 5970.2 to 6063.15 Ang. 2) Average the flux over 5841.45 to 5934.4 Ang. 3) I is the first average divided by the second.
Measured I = 1.0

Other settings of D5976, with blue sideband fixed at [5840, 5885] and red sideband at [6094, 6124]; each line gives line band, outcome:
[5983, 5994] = 0.05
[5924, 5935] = 0.06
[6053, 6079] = -0.03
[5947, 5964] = 0.02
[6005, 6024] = 0.06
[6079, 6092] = 0.00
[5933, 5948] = 0.04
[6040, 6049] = -0.06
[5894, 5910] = 0.05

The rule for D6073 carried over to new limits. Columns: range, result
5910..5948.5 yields 2.84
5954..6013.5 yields 2.86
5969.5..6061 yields 2.86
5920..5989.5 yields 2.87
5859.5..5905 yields 2.79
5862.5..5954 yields 2.81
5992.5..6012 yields 2.75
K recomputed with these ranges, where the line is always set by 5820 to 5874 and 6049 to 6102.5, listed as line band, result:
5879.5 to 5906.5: 0.09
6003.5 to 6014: 0.08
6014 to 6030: 0.04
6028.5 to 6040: 0.03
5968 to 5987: 0.01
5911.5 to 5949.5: 0.04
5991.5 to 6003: 0.07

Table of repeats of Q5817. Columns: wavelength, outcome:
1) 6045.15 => 3.59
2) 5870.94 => 2.79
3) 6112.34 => 2.96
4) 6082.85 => 2.71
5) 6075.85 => 3.26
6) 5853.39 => 2.75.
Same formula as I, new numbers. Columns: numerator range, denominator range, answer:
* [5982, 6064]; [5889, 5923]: 1.03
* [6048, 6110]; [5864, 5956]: 1.05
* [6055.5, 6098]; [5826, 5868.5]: 1.05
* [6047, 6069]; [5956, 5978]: 0.92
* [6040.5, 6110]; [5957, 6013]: 1.03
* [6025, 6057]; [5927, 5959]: 1.06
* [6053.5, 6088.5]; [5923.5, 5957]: 1.07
